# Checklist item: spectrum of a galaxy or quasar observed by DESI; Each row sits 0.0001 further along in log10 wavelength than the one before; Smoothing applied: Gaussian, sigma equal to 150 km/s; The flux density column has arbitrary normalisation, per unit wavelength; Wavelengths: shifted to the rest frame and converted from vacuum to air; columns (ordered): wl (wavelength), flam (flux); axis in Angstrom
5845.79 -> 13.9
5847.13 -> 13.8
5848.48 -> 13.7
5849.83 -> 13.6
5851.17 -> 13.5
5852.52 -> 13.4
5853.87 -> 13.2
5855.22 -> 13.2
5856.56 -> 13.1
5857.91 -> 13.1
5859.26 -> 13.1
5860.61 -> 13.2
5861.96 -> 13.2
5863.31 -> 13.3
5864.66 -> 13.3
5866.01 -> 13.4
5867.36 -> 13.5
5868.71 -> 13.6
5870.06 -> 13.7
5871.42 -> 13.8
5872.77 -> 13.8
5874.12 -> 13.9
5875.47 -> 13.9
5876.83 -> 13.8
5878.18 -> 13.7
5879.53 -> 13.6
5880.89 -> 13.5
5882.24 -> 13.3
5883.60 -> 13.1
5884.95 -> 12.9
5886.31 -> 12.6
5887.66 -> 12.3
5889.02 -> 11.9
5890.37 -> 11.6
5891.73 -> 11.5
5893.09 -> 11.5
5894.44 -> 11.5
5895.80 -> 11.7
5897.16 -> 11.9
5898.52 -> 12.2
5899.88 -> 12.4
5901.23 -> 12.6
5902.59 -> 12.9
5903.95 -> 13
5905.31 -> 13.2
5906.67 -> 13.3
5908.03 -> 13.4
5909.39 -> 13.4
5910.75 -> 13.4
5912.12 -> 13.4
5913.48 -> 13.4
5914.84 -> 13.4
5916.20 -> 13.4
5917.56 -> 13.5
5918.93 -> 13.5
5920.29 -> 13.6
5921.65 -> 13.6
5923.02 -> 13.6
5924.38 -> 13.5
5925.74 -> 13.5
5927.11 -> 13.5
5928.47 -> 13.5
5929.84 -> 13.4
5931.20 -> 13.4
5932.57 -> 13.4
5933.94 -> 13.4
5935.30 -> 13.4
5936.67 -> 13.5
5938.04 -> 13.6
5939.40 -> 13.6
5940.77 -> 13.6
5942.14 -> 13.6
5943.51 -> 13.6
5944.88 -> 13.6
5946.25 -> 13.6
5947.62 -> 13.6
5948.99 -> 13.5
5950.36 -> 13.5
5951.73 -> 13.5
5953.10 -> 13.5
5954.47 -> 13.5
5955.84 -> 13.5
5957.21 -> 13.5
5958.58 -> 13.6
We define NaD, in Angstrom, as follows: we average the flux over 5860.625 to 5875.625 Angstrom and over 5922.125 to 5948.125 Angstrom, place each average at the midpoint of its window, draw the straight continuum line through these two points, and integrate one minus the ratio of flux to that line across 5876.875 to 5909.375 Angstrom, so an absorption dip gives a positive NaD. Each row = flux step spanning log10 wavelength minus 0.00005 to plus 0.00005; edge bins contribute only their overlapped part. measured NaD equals 2.2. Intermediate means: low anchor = 13.6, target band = 12.6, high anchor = 13.5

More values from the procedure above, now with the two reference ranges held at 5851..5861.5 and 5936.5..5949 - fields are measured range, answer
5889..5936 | 1.6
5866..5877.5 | -0.4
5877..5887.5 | 0.1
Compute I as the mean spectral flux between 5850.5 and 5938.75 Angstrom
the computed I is 13.2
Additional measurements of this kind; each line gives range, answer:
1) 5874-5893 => 12.9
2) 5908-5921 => 13.4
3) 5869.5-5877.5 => 13.8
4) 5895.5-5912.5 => 12.8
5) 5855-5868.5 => 13.3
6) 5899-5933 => 13.3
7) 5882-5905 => 12.3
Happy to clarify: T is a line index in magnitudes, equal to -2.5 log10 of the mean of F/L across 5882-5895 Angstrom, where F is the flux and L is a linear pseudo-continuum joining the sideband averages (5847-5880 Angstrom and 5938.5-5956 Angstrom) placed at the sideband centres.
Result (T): 0.11 mag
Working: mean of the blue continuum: 13.5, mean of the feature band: 12.2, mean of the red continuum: 13.6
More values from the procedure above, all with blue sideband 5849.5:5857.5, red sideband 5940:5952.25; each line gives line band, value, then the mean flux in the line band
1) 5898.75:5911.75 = 0.034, 13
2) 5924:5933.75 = 0.005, 13.4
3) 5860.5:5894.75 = 0.026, 13.1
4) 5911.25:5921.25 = 0.002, 13.5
